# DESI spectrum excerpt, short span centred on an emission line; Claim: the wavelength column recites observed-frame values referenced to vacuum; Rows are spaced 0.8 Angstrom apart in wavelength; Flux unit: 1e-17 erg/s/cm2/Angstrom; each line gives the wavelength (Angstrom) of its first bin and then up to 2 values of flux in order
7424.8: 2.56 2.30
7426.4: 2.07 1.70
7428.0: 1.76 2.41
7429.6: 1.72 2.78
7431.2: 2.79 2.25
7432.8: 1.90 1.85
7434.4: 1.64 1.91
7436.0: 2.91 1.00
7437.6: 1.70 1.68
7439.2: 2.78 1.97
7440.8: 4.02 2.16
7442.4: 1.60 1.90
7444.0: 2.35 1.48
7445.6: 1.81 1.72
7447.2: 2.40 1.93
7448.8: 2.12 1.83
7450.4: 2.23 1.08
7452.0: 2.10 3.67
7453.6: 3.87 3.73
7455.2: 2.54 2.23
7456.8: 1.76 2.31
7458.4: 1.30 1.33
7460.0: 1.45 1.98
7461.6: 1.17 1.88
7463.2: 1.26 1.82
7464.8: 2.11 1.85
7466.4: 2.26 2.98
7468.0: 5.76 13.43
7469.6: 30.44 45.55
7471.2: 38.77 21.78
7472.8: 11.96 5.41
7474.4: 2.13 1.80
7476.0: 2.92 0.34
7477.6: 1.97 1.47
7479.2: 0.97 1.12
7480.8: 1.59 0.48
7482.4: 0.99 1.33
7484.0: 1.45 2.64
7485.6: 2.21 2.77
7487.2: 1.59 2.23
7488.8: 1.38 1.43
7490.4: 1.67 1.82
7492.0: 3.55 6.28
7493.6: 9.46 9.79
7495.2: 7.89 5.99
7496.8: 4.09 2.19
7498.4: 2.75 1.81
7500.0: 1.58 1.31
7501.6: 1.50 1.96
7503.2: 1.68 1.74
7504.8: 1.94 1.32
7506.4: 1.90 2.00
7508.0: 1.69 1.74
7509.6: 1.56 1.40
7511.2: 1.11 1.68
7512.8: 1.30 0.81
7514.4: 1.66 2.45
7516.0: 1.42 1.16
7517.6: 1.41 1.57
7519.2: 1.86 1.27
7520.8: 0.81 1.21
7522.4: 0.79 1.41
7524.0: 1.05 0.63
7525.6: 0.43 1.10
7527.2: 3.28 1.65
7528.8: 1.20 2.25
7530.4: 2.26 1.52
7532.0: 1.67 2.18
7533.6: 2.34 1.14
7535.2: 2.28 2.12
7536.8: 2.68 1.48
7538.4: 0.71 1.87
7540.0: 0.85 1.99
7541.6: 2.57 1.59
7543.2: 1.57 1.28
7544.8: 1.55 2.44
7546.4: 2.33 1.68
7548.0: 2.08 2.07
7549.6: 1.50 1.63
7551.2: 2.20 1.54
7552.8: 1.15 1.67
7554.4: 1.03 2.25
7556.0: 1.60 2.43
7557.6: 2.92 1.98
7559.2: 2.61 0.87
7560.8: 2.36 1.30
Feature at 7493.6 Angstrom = [N II] 6583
